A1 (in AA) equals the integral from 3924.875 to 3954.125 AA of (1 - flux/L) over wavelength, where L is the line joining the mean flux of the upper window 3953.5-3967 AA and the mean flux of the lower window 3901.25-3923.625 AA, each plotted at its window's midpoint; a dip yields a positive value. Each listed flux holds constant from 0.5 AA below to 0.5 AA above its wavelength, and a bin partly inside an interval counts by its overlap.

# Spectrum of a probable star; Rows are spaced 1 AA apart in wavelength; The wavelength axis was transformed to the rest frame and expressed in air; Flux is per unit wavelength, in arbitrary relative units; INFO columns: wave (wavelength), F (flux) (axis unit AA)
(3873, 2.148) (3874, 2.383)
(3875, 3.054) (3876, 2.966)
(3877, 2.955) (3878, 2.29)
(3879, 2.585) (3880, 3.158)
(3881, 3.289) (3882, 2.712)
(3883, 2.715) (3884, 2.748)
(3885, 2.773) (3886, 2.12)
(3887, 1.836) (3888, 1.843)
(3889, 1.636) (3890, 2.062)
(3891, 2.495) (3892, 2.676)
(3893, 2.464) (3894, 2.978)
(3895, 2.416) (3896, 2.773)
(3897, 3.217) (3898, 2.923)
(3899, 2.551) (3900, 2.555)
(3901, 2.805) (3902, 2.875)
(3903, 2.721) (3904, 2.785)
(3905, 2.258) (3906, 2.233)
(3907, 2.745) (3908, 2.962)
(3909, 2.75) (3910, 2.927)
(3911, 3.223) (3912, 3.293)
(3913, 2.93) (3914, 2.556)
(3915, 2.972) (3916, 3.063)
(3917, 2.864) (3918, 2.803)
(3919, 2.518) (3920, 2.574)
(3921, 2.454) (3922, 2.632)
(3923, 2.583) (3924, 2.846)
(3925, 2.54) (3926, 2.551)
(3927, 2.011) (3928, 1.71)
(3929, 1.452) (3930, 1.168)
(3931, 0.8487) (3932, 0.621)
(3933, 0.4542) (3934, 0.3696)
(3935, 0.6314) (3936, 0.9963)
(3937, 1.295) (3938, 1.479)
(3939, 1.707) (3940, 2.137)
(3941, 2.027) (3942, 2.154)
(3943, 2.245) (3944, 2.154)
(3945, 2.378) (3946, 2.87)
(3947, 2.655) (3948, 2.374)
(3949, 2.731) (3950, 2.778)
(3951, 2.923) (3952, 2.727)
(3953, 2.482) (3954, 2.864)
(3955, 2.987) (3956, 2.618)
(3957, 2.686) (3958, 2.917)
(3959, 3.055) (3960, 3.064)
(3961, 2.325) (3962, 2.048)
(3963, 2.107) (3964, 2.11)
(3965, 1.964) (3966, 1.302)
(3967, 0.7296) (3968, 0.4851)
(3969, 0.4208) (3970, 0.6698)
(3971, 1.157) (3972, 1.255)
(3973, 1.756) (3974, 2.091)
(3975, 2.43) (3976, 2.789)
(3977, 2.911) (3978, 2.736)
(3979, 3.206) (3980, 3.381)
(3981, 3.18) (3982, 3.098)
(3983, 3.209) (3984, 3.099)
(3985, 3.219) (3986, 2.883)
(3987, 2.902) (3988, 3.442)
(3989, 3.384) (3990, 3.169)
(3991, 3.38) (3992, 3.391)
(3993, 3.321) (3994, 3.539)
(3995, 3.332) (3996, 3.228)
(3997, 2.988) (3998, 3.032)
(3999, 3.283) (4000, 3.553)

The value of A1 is 7.5 AA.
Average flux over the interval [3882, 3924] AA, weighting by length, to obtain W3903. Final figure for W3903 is 2.64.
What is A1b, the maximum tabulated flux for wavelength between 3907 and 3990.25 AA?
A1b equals 3.442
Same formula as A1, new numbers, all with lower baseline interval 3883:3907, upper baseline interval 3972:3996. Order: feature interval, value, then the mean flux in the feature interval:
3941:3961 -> 1.31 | 2.64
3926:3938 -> 7.00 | 1.13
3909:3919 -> -1.16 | 2.93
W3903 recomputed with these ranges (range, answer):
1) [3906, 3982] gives 2.22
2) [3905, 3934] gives 2.33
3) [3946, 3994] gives 2.53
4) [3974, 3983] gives 2.93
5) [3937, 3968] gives 2.31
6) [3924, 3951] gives 1.82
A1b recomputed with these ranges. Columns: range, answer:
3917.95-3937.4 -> 2.846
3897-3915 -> 3.293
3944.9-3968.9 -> 3.064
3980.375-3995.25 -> 3.539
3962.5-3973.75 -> 2.11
